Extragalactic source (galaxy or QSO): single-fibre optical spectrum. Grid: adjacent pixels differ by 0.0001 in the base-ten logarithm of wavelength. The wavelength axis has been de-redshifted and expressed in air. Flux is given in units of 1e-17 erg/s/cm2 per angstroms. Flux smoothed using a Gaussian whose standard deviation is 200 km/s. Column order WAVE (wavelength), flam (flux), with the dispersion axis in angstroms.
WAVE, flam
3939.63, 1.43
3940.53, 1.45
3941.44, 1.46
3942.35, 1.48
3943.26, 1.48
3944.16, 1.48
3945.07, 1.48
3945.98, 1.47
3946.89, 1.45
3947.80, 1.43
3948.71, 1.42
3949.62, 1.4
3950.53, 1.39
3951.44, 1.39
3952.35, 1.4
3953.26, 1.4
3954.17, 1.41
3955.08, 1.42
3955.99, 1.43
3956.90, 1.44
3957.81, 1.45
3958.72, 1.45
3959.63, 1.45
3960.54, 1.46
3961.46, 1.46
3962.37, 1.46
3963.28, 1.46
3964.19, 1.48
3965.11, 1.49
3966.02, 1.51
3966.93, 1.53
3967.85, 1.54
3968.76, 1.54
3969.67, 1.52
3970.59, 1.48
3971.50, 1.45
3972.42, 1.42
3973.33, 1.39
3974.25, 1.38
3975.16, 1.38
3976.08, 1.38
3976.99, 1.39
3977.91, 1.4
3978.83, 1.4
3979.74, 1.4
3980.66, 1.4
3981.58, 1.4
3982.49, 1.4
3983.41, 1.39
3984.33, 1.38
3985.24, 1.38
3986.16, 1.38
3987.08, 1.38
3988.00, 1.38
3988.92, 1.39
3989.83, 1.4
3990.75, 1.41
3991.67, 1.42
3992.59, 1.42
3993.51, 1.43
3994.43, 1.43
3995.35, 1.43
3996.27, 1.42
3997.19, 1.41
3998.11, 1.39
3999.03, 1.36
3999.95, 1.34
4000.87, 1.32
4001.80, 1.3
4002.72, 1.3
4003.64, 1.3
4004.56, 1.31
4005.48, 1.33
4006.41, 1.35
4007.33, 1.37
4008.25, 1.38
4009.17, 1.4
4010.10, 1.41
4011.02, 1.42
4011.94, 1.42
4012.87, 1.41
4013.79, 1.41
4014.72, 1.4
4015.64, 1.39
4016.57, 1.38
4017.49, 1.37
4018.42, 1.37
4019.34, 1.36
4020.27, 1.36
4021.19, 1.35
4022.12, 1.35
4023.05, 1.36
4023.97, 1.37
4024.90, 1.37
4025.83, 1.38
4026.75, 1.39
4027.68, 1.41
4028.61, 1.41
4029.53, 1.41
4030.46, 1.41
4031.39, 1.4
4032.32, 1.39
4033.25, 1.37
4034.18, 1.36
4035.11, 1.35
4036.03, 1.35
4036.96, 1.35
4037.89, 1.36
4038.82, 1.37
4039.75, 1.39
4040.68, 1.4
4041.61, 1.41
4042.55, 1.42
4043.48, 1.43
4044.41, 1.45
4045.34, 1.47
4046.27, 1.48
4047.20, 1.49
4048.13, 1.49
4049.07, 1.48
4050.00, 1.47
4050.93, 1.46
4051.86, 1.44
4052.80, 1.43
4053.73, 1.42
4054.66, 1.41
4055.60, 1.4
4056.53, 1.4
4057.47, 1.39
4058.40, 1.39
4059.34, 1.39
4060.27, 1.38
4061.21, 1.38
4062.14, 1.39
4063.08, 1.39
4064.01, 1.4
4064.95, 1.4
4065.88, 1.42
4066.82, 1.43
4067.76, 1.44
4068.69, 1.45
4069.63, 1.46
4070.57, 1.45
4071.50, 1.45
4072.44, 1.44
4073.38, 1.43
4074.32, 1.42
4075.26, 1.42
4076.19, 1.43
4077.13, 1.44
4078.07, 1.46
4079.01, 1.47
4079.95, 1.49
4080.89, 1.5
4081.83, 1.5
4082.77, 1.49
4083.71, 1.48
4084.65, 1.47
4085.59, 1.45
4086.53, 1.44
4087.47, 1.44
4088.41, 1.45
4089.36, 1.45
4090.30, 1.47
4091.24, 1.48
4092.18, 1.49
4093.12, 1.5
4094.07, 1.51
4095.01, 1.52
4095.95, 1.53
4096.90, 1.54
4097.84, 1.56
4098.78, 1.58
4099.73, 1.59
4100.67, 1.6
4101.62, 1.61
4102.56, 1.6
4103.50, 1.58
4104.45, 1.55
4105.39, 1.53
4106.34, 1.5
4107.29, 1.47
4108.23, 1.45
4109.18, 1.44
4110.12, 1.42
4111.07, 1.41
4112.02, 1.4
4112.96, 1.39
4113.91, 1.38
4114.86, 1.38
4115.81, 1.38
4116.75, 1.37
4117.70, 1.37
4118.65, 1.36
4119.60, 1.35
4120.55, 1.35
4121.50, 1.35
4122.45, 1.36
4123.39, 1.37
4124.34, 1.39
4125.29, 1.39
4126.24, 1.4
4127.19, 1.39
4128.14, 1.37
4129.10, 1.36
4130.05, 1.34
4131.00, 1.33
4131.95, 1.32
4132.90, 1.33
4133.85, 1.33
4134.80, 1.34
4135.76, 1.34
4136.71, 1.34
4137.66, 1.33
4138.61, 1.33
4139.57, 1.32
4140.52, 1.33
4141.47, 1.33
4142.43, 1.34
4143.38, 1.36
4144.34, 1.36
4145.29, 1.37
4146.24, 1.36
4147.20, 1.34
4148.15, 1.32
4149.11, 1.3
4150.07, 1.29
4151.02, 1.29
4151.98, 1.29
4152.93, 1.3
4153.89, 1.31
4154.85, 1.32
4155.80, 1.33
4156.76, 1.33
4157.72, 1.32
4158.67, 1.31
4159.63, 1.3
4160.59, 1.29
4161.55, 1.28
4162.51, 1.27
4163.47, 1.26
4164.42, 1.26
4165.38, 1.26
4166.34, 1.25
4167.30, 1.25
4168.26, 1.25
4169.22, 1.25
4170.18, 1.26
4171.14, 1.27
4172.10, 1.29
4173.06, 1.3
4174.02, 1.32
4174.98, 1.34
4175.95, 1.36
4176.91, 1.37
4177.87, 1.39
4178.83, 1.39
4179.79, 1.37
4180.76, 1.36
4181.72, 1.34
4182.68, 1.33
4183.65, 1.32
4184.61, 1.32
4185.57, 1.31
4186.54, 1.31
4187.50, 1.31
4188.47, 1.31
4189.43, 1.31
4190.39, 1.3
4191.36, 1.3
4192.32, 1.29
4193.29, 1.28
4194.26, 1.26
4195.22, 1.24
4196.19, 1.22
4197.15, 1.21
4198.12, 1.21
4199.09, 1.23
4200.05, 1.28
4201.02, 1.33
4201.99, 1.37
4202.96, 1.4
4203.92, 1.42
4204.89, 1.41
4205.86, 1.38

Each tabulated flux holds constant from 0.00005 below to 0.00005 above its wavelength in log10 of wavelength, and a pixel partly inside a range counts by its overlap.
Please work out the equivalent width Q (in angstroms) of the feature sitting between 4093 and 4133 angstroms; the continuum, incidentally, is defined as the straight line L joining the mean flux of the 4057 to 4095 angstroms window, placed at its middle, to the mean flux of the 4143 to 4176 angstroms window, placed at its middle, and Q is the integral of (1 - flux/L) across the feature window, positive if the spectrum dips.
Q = -1.7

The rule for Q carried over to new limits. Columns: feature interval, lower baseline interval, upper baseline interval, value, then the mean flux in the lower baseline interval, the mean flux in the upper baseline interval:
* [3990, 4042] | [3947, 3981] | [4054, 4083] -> 2.0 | 1.44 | 1.43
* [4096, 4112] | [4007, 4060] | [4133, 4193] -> -2.0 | 1.4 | 1.31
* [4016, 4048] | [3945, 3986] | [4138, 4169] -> -0.1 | 1.43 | 1.31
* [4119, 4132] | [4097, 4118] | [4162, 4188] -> 0.7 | 1.48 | 1.31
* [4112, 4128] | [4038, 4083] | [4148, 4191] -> -0.1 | 1.43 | 1.31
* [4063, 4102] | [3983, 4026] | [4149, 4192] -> -3.8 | 1.38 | 1.31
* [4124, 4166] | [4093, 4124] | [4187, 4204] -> 1.9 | 1.46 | 1.29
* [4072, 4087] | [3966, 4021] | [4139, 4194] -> -1.1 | 1.4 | 1.31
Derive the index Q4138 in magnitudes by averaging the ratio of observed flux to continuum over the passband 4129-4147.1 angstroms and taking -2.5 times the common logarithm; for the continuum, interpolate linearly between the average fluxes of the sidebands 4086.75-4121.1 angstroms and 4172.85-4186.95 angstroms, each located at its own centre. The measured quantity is 0.06 mag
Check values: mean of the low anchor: 1.47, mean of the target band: 1.34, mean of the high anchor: 1.34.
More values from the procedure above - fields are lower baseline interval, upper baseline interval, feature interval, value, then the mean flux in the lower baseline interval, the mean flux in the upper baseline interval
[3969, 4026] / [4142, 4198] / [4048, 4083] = -0.06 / 1.39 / 1.31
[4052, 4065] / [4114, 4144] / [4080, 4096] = -0.08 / 1.4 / 1.35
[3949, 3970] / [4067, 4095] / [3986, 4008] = 0.06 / 1.46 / 1.46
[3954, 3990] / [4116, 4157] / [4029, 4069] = -0.02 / 1.43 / 1.34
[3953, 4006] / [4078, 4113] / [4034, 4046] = 0.05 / 1.41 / 1.5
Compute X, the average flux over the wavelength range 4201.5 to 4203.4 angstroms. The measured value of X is 1.38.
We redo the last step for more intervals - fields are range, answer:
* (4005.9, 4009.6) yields 1.37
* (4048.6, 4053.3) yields 1.46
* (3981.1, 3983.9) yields 1.4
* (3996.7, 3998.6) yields 1.4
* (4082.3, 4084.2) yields 1.49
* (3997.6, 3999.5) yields 1.38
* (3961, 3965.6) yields 1.47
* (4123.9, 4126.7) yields 1.39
